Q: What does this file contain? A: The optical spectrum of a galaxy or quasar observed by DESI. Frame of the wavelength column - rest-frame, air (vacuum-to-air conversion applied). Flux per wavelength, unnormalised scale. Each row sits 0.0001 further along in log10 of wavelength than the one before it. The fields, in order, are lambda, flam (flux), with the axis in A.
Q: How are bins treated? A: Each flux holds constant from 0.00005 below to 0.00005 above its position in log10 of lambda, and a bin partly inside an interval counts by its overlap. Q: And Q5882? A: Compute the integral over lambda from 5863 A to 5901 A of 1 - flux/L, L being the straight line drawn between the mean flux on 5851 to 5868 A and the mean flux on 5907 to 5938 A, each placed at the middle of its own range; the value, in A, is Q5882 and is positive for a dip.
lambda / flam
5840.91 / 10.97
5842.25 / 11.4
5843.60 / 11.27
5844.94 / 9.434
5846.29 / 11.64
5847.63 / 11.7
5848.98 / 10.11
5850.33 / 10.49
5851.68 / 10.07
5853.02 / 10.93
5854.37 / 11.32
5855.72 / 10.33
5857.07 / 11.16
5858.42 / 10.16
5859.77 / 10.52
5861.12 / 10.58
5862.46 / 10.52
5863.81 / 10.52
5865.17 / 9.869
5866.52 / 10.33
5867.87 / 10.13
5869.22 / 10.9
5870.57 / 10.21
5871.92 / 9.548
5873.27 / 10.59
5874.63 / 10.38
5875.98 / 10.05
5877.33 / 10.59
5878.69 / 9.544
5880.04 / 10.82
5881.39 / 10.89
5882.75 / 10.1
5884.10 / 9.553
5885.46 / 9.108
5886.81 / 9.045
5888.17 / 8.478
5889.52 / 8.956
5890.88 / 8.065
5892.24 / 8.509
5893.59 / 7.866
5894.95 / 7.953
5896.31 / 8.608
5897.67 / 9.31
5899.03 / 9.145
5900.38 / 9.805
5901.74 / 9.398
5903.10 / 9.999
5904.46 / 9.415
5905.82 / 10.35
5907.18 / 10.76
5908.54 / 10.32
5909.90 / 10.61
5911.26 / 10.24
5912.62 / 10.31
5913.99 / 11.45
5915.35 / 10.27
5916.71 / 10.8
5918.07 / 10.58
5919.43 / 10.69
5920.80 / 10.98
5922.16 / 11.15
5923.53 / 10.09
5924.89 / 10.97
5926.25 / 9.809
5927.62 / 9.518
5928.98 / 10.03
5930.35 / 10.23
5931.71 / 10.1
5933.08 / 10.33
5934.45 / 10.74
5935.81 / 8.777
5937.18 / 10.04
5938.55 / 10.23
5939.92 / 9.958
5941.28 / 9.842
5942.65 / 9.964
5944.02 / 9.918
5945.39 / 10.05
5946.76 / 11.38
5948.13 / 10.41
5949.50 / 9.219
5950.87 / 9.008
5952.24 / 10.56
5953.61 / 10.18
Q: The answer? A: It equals 3.11 A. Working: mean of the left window 10.5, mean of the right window 10.4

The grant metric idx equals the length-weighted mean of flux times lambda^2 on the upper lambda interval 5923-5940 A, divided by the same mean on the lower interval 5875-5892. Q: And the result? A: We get 1.07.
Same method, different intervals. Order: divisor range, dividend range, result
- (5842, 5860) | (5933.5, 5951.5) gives 0.96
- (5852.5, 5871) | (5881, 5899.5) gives 0.86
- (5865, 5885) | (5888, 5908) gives 0.90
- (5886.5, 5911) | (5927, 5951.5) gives 1.09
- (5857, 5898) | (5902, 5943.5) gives 1.07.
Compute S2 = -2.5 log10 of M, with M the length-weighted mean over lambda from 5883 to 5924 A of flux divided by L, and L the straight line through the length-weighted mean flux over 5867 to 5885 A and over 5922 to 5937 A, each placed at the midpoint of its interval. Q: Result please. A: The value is 0.05 mag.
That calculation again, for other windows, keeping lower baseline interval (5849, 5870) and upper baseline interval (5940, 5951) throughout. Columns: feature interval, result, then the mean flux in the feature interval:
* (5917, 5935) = -0.029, 10.4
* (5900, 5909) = 0.027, 10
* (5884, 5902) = 0.172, 8.81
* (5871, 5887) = 0.037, 10.1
